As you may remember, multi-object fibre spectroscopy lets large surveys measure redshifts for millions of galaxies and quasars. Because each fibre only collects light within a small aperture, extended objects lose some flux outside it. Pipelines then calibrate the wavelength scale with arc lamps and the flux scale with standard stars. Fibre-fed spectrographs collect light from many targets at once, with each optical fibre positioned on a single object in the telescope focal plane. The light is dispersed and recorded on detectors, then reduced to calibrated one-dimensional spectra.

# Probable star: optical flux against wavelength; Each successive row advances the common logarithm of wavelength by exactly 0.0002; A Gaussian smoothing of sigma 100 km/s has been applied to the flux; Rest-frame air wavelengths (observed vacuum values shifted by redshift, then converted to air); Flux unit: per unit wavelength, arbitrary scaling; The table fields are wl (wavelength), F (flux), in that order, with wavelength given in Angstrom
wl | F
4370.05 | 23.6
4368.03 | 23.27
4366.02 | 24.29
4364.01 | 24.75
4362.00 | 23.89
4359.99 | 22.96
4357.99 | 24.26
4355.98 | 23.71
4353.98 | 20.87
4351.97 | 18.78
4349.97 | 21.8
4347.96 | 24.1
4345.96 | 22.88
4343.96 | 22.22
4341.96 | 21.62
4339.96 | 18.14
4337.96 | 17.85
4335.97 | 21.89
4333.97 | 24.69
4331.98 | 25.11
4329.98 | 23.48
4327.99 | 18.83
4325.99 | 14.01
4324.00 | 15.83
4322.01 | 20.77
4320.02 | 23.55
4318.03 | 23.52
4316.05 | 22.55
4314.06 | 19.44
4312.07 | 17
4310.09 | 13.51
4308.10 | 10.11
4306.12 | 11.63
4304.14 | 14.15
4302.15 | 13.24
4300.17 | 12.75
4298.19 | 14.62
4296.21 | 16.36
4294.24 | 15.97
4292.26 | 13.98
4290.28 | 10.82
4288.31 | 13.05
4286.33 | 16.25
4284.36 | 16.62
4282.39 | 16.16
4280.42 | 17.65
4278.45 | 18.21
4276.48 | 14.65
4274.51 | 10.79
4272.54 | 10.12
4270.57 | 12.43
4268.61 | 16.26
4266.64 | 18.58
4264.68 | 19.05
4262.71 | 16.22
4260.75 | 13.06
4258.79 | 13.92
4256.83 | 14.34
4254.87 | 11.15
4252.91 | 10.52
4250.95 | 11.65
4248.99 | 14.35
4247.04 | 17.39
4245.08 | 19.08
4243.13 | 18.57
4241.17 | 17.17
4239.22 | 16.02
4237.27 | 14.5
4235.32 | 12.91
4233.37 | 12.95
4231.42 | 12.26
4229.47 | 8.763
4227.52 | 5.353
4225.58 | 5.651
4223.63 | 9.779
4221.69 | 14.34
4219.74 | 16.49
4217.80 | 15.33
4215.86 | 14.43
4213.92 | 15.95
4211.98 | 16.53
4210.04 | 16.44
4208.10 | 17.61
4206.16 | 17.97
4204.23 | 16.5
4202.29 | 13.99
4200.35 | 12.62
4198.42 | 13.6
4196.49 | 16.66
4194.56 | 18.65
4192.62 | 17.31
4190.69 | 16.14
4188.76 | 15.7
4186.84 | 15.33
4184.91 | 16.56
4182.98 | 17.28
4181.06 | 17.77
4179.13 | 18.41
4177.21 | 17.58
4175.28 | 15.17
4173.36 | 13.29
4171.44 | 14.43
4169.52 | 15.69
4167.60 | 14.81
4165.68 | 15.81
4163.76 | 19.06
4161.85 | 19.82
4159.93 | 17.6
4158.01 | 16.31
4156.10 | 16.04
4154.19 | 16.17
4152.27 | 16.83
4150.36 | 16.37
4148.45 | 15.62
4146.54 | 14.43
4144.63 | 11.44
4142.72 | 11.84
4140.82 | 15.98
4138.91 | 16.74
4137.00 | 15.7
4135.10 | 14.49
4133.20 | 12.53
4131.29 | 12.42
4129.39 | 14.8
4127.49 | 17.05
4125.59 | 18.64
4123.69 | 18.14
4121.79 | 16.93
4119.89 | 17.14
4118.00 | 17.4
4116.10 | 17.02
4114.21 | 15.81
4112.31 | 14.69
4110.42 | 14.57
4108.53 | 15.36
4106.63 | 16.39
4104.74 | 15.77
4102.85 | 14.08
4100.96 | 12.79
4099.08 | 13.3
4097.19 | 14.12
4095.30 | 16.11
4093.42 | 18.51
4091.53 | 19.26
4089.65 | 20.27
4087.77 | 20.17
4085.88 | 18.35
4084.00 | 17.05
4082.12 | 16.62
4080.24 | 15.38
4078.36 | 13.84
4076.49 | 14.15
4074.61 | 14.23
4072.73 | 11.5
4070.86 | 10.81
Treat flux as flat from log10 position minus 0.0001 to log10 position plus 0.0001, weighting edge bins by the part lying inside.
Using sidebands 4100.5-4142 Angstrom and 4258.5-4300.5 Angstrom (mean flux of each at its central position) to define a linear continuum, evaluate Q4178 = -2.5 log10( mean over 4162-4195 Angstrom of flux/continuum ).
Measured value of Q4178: -0.072 mag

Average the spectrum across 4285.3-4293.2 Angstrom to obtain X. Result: 13.5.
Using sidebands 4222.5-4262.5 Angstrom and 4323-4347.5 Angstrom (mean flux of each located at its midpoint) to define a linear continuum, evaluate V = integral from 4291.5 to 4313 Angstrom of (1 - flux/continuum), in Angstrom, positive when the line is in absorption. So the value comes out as 4.8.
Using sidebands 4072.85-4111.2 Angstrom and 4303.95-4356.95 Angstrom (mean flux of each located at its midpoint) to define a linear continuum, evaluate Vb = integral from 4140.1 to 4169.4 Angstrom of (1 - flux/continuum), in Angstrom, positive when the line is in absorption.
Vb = 1.9 Angstrom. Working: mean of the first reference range 15.9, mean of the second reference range 19.8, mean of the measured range 15.9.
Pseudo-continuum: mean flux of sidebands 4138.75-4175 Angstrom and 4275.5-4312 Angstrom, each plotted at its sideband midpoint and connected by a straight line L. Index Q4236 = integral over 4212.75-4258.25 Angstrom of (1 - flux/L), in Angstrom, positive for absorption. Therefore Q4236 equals 4.7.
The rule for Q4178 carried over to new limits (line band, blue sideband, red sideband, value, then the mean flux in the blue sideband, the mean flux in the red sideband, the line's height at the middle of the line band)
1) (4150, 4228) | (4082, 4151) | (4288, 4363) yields 0.086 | 15.9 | 18.9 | 16.9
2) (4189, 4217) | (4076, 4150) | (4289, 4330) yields 0.000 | 15.8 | 16.3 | 16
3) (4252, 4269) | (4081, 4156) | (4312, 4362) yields 0.300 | 15.9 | 21.3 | 19.4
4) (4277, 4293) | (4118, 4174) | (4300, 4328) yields 0.085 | 15.8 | 16.8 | 16.6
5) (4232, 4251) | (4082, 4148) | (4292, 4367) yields 0.158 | 15.9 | 19.5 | 18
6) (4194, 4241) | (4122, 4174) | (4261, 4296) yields 0.102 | 15.7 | 15.1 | 15.4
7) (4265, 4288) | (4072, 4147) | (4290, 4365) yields 0.198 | 15.6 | 19.2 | 18.4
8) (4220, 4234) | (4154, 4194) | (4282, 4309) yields 0.455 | 16.5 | 13.9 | 15.4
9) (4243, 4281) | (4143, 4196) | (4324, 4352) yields 0.263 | 16.2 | 21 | 18.8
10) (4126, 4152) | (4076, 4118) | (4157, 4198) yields 0.116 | 16.1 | 16.6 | 16.4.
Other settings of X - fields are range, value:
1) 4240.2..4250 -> 17.3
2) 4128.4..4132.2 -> 13.7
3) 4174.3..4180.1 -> 17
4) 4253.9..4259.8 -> 13.1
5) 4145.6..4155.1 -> 15.9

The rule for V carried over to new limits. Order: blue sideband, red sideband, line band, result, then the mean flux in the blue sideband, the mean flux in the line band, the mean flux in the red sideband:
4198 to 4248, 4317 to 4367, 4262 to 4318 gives 9.9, 14.3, 15.2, 21.8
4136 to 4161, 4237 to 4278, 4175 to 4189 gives -1.4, 15.5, 16.9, 14.8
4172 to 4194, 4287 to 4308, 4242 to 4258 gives 0.1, 16.4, 14.6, 13.5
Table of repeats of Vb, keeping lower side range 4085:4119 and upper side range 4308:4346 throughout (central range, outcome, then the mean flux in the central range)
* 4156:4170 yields 0.3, 17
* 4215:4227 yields 3.9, 12.4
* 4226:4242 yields 5.4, 12.2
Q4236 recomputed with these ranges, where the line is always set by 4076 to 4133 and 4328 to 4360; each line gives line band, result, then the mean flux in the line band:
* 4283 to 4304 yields 6.5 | 14.4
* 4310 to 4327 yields 1.7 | 19.2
